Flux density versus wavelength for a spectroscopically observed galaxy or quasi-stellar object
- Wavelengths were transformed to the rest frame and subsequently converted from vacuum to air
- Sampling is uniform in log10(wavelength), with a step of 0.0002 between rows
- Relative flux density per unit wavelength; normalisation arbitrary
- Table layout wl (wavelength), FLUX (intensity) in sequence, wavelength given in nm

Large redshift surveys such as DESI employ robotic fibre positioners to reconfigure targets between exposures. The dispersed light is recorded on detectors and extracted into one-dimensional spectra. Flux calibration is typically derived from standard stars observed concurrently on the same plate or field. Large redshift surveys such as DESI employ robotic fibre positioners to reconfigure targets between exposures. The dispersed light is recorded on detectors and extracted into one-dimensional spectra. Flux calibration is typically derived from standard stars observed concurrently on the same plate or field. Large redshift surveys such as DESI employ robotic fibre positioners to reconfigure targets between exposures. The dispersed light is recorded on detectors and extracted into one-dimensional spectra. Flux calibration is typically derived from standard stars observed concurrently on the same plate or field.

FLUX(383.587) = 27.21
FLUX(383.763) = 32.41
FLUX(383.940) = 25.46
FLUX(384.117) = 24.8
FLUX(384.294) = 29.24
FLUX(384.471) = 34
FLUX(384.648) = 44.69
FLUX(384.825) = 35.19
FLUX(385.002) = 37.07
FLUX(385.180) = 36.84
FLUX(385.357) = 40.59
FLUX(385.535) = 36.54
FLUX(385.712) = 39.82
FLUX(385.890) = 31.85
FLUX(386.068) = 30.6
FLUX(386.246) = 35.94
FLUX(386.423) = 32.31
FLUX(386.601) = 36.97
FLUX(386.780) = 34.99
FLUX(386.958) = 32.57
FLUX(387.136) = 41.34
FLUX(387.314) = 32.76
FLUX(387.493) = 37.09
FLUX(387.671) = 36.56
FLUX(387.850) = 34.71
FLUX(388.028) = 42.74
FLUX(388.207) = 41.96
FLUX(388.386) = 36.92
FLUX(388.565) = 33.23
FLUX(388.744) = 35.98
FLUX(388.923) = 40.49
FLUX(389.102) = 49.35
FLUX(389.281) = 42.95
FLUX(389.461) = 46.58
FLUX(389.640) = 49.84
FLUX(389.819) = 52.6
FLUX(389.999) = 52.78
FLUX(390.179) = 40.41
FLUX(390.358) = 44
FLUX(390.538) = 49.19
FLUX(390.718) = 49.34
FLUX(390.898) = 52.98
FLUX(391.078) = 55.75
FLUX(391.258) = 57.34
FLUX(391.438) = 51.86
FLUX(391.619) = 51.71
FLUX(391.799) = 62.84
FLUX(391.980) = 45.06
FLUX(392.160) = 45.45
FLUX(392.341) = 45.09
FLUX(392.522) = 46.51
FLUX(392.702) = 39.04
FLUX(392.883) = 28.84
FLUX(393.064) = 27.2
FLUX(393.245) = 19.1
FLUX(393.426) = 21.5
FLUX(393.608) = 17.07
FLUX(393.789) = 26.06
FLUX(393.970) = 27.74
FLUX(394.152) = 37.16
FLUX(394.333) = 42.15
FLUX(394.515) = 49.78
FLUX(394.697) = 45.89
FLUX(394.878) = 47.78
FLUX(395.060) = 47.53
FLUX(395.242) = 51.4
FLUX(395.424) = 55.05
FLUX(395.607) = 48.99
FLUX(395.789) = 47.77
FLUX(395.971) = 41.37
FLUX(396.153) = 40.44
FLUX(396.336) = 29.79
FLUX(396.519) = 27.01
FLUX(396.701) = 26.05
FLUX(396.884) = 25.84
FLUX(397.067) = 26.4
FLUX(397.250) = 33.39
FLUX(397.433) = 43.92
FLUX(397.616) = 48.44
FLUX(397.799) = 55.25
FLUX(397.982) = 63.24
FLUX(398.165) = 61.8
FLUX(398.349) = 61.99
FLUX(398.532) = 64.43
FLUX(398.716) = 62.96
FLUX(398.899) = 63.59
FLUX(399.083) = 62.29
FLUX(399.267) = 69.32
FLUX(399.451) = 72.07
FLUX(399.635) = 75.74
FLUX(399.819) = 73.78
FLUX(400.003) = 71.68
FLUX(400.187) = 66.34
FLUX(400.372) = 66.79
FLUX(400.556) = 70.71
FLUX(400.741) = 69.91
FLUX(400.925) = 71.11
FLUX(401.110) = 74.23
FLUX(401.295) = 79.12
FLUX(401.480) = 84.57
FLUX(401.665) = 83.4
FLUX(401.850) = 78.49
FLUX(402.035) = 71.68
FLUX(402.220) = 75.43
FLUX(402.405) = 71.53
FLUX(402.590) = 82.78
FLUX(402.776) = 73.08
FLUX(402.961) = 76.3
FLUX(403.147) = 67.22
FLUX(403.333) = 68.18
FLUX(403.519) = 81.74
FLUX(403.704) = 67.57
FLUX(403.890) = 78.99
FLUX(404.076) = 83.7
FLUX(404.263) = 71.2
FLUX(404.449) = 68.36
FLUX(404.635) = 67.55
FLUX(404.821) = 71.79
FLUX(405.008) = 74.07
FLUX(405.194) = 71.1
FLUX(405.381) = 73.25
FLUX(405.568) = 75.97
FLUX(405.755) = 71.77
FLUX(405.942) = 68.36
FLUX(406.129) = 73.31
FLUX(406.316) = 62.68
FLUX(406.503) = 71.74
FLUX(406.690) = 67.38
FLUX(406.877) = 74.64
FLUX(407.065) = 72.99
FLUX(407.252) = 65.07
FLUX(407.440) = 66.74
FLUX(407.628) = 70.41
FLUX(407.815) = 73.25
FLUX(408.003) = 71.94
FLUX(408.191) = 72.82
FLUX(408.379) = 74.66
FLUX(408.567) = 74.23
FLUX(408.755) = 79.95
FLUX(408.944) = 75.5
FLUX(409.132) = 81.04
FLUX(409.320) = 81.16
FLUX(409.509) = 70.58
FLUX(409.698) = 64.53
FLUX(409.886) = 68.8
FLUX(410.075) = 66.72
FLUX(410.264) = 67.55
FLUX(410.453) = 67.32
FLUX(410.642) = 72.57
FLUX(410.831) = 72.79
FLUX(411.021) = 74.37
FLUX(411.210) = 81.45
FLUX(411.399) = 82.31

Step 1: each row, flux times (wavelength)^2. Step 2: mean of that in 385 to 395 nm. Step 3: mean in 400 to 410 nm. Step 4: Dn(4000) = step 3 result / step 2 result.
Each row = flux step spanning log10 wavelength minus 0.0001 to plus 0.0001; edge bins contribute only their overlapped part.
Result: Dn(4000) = 1.95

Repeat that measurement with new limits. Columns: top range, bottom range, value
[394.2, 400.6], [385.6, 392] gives 1.28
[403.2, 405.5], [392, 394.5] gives 2.31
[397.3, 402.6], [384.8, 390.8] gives 1.83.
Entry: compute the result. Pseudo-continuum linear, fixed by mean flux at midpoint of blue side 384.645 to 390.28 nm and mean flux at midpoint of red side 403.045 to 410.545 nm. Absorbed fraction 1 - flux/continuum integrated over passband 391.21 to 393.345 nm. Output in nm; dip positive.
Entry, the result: 0.18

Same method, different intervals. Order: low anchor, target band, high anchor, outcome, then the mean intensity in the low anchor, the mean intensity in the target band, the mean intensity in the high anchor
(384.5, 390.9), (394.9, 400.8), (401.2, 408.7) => 0.62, 40.1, 53.8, 73.3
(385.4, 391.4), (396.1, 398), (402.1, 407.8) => 0.68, 41.6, 37.1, 72.2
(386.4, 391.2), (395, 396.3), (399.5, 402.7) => 0.29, 42.3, 46.7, 74.5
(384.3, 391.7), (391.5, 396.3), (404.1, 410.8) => 0.93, 41.4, 40.7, 71.6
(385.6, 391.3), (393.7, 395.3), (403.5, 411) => 0.31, 41.5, 41.6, 72.1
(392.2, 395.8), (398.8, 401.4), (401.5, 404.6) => -0.31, 38.5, 70.5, 75.1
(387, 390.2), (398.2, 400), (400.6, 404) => 0.00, 41.5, 67.4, 75.3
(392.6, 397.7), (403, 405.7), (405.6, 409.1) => -0.42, 36.5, 72.9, 71.8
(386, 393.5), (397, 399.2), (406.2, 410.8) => 0.02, 41.6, 54.5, 71.5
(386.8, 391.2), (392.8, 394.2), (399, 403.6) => 0.75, 43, 25.2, 73.5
